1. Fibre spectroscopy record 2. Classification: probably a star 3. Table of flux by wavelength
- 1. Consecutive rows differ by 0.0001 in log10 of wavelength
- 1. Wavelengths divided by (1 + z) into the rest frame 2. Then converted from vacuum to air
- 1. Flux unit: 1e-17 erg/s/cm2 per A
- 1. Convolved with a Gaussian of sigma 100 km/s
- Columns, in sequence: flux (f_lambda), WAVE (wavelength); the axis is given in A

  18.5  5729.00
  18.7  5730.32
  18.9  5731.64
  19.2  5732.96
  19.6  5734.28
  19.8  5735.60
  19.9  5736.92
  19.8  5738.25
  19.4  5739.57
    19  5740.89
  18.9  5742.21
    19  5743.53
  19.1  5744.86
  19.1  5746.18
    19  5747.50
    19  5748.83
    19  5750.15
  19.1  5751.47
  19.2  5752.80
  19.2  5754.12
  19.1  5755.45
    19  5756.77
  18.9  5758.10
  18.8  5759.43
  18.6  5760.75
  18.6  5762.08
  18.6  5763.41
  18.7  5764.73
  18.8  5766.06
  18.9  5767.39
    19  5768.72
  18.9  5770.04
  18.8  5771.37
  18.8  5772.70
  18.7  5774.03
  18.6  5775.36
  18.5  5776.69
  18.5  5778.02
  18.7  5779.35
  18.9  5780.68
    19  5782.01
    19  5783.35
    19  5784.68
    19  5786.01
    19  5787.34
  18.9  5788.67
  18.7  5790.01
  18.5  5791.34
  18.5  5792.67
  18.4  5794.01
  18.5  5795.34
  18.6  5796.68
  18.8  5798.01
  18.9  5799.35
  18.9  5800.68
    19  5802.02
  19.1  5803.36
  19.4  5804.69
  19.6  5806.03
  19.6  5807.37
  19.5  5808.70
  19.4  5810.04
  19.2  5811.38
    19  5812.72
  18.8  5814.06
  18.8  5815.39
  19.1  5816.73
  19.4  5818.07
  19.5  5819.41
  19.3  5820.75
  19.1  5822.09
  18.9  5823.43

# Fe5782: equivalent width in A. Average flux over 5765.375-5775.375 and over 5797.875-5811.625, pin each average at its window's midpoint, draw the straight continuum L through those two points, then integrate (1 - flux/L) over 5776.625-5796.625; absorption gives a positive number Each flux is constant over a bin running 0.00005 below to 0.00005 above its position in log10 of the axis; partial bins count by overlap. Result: 0.3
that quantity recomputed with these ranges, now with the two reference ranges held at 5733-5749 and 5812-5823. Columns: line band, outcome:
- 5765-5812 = 0.71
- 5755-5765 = 0.24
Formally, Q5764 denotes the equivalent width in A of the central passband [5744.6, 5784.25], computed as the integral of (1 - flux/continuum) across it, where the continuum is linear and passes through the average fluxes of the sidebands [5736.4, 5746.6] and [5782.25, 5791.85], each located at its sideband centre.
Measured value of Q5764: 0.4 A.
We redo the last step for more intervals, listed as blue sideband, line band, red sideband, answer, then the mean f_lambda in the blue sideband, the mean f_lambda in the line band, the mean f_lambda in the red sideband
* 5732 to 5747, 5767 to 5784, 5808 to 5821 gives 0.4 A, 19.3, 18.8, 19.2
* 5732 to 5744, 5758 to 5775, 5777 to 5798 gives 0.2 A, 19.4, 18.8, 18.7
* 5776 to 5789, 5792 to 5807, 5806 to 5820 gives 0.1 A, 18.9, 18.9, 19.3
